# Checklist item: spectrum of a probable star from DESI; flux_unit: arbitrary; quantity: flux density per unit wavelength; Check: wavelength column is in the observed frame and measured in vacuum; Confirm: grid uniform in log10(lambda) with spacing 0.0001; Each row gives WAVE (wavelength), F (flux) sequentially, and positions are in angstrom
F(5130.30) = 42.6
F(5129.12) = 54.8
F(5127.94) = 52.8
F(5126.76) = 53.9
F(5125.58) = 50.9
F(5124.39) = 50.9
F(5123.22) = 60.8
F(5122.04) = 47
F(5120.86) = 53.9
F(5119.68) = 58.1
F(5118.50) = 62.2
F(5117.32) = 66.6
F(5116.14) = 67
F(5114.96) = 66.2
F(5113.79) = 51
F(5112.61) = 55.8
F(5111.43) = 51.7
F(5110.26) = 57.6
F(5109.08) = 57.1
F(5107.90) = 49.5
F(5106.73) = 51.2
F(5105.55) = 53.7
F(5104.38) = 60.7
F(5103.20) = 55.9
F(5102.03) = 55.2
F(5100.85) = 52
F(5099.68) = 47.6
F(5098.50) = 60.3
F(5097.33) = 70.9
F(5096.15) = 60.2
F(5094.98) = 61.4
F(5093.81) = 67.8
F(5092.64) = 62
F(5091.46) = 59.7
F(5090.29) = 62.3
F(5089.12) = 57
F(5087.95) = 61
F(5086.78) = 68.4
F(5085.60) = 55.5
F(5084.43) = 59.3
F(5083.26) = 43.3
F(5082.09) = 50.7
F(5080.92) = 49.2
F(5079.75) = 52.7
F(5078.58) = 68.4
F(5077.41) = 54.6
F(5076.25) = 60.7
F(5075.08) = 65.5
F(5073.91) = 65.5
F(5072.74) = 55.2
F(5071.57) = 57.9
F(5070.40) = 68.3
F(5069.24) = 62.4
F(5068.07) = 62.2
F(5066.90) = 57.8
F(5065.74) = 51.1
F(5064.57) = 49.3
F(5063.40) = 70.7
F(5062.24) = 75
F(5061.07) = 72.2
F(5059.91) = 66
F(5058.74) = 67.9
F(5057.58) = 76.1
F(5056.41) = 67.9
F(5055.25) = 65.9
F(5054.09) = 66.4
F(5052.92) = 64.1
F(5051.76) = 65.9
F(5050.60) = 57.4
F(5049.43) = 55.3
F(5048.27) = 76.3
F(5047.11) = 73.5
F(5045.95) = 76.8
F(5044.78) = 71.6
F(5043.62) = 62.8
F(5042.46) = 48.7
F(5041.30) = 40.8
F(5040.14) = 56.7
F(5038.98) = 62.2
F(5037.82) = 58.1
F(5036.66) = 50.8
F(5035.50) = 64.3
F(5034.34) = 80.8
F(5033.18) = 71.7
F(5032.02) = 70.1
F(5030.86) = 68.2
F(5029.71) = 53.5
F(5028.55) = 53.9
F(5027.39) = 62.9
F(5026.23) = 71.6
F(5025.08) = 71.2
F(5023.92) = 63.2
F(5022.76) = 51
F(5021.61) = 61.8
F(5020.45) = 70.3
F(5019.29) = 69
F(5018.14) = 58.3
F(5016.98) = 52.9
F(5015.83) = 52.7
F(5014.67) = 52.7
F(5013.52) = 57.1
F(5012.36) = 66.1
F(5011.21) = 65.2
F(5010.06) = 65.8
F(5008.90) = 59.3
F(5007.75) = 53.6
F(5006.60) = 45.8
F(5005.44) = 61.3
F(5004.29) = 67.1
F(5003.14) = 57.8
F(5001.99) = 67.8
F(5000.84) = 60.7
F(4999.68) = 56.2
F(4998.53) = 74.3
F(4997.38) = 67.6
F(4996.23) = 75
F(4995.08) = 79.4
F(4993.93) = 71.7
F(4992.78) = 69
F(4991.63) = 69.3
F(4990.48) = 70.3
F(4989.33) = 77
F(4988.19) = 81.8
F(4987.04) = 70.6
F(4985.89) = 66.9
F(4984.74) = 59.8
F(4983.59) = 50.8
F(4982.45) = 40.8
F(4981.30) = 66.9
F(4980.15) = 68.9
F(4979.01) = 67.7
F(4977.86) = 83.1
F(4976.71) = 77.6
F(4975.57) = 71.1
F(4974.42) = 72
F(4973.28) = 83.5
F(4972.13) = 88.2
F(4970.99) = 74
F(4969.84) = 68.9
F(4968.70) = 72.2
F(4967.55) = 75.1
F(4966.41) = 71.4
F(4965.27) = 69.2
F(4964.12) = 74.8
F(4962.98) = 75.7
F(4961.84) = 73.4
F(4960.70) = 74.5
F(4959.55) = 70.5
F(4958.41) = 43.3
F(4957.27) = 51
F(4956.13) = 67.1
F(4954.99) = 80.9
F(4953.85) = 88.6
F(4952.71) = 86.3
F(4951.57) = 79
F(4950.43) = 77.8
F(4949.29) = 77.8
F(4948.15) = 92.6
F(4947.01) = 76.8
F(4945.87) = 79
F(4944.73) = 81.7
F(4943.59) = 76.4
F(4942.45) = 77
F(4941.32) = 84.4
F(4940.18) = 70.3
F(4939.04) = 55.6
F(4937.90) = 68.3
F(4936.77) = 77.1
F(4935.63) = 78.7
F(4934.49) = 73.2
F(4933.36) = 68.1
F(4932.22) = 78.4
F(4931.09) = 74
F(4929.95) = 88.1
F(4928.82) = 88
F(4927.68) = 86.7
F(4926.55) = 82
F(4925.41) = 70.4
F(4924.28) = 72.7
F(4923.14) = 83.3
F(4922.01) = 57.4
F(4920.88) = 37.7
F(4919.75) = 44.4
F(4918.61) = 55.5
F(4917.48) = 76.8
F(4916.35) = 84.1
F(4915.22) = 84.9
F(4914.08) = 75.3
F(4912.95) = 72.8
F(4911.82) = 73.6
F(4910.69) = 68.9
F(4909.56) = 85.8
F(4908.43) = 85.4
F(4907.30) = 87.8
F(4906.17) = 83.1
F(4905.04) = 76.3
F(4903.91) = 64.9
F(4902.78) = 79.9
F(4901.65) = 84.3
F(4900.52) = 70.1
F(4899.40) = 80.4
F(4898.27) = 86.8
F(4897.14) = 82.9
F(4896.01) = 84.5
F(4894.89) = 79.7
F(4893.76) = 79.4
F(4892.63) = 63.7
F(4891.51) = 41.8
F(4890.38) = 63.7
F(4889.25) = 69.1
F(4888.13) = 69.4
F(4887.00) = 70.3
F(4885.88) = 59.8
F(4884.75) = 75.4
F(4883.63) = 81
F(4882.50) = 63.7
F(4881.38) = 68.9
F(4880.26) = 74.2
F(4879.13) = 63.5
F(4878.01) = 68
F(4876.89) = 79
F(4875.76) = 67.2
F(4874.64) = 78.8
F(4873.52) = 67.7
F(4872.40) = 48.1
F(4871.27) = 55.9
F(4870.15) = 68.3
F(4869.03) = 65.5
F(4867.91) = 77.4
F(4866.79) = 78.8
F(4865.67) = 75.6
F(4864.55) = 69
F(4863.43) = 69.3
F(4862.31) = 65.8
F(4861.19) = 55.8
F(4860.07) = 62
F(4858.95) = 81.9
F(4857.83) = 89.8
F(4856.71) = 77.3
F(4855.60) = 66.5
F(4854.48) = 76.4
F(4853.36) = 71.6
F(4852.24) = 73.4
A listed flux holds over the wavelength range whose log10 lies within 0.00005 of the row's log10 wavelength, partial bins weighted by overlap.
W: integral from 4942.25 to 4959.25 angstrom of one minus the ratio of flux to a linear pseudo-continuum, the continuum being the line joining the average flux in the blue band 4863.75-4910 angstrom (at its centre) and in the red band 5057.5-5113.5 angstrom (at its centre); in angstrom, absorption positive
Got -1.8 angstrom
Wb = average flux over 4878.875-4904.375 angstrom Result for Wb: 72.2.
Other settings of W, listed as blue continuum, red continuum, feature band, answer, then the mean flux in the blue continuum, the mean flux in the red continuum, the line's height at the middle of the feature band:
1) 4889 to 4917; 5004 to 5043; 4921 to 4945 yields -0.8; 76.4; 60.5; 72.5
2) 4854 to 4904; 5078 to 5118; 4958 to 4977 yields -2.0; 71.2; 57.9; 65.8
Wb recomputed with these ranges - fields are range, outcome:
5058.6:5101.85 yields 60.2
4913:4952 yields 74.5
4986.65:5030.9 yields 64.1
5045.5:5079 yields 64.6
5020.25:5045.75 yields 62.2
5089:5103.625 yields 59.5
